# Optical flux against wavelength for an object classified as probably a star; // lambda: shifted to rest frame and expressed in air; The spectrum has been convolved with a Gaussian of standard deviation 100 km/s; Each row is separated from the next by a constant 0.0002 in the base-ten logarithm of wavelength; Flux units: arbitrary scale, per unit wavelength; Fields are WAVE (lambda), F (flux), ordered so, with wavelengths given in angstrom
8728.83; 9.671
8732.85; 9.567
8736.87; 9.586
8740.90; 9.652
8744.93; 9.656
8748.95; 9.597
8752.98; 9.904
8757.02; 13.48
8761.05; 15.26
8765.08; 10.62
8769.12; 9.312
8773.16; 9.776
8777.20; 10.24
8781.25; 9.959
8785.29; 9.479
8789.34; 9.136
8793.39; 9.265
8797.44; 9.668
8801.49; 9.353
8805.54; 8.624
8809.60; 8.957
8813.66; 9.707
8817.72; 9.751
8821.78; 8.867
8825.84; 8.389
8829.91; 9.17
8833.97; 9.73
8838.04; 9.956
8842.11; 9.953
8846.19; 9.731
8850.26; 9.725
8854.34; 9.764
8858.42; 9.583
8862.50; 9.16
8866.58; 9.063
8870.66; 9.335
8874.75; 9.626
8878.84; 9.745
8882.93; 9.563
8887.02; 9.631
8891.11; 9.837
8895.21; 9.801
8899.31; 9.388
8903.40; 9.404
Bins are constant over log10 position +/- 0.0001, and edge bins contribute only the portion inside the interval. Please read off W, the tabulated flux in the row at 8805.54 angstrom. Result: 8.624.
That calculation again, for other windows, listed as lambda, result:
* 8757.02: 13.48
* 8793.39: 9.265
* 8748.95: 9.597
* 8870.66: 9.335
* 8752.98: 9.904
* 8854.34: 9.764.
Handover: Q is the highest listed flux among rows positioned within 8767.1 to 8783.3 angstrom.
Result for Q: 10.24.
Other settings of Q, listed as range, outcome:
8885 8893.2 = 9.837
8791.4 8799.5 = 9.668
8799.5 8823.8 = 9.751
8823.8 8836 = 9.73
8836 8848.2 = 9.956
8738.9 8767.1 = 15.26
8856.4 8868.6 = 9.583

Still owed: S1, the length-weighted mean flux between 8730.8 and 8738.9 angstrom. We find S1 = 9.57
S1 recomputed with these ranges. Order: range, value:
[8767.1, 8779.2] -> 9.77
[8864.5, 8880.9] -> 9.44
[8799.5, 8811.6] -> 8.98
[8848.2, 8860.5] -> 9.69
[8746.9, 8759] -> 11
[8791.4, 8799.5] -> 9.47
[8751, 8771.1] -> 11.7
